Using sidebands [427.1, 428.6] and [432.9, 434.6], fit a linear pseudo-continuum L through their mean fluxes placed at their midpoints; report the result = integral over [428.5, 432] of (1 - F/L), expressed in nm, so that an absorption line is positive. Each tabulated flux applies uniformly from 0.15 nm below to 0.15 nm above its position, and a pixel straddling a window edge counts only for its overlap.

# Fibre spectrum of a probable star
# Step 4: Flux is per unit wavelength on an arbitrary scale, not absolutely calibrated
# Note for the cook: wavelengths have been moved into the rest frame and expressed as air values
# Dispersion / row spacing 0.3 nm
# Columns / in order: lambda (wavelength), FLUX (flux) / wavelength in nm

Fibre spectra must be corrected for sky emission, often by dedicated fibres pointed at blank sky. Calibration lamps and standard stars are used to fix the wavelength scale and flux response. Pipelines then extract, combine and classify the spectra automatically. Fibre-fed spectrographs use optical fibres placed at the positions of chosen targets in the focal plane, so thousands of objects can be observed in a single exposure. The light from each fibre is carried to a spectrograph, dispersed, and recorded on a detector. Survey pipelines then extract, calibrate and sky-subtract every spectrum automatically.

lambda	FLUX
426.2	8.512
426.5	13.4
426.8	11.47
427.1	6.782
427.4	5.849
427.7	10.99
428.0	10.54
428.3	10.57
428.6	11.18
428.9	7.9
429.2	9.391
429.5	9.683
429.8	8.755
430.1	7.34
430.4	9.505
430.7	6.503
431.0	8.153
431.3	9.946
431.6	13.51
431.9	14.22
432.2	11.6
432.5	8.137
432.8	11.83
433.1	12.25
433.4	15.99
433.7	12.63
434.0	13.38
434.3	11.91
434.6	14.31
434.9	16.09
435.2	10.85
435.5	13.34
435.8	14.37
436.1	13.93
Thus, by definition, 0.446 nm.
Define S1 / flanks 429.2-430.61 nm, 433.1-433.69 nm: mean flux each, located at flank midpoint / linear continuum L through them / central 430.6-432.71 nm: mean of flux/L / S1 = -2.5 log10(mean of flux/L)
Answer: 0.11 mag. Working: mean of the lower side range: 8.78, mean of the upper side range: 14.2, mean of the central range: 10.4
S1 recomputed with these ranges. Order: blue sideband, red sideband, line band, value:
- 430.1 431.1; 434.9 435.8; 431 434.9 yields -0.187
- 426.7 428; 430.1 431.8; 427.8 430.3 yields -0.036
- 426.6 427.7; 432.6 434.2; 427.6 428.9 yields -0.115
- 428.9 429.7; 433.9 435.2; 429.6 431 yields 0.228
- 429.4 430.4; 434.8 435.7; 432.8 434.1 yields -0.139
